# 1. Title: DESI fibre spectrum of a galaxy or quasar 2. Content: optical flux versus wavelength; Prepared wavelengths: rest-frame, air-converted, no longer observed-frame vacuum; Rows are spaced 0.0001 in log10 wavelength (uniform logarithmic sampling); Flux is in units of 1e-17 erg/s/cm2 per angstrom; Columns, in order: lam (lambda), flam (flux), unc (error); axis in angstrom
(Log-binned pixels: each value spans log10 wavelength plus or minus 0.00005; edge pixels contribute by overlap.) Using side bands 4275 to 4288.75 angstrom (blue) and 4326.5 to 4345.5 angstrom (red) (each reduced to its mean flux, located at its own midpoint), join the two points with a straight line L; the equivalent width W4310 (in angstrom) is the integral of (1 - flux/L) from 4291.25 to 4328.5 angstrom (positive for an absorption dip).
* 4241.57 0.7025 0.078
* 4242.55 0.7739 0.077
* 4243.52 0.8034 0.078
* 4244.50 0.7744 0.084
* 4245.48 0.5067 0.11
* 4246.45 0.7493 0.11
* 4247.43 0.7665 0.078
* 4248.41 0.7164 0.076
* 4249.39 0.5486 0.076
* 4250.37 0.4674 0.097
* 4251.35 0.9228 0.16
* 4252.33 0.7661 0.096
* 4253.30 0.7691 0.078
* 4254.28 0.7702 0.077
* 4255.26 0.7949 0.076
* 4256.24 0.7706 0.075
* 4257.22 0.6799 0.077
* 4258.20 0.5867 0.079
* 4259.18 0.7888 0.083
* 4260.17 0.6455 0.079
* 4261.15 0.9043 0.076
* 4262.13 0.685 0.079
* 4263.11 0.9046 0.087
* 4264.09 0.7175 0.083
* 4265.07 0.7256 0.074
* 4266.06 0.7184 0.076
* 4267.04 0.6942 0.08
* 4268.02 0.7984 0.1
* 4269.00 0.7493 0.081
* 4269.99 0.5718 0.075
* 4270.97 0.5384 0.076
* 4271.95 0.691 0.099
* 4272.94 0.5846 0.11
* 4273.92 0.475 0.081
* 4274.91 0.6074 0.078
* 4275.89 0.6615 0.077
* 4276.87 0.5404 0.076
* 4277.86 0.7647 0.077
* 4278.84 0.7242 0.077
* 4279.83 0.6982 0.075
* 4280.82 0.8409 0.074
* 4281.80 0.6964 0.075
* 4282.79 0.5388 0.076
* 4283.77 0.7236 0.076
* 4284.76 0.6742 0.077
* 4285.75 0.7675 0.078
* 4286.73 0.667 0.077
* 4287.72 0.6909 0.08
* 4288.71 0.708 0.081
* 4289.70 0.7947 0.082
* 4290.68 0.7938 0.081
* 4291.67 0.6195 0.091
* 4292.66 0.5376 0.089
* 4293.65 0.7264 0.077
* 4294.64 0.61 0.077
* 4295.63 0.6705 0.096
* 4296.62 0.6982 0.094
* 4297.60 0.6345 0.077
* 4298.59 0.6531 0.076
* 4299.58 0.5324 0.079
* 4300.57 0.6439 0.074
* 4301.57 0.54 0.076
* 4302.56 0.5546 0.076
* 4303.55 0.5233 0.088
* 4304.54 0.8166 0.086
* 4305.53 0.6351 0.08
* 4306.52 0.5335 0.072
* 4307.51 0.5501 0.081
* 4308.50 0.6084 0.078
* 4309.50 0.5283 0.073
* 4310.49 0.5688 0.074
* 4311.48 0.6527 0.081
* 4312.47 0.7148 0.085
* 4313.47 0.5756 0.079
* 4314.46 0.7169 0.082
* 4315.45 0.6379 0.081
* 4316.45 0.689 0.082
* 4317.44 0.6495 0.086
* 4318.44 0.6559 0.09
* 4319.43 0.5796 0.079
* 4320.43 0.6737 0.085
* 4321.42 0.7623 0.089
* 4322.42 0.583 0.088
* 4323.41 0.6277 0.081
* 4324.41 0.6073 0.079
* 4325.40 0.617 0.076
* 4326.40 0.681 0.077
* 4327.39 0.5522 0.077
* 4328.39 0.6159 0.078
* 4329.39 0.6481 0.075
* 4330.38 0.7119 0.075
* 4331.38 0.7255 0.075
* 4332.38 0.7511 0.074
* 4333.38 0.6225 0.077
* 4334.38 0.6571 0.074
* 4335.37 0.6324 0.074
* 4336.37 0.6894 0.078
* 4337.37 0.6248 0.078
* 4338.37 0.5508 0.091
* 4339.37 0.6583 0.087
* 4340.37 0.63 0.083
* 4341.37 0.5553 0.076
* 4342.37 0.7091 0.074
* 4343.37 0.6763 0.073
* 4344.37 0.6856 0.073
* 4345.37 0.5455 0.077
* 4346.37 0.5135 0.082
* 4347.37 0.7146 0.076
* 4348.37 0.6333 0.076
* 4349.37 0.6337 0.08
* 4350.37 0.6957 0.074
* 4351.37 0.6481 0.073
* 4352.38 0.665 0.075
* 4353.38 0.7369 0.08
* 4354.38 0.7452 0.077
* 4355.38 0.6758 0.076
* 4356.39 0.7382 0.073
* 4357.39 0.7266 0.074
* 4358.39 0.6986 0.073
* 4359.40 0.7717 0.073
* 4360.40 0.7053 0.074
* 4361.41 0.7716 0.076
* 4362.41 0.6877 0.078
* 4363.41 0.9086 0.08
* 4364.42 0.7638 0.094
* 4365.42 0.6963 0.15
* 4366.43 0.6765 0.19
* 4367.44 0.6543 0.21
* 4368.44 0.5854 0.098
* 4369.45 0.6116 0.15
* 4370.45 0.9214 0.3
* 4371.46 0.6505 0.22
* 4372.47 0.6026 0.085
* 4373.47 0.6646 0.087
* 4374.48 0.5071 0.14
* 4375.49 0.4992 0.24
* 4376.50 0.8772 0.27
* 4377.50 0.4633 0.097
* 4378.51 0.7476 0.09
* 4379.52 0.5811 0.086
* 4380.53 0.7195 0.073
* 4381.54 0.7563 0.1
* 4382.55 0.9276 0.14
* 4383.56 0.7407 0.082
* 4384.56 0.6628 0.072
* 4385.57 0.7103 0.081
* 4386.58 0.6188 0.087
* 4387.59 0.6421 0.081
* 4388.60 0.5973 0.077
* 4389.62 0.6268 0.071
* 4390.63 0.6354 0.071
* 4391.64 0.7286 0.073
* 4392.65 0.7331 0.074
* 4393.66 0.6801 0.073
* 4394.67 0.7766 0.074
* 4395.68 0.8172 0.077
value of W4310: 2.3 angstrom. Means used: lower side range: 0.69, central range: 0.626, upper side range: 0.647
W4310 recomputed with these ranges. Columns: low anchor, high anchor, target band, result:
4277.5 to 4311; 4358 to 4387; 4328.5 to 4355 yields 0.9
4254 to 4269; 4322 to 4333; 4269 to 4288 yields 1.6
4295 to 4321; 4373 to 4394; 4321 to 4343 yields -0.2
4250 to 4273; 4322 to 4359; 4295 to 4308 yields 1.4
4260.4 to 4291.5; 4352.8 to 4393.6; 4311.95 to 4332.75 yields 1.2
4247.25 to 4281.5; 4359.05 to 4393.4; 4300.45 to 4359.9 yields 4.1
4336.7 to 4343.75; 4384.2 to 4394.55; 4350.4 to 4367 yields -2.1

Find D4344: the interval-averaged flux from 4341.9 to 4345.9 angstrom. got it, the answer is 0.653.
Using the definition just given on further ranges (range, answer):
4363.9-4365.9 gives 0.731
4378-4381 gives 0.681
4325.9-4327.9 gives 0.617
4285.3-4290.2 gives 0.726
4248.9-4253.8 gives 0.696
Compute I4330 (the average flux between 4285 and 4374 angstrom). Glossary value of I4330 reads 0.66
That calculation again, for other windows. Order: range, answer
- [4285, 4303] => 0.658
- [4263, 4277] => 0.662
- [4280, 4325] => 0.649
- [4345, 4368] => 0.697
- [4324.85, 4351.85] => 0.644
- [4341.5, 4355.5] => 0.66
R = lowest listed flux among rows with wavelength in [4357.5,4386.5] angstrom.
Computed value 0.4633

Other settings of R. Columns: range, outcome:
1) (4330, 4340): 0.5508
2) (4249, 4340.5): 0.4674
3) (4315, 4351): 0.5135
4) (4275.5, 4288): 0.5388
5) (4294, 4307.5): 0.5233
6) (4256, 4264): 0.5867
